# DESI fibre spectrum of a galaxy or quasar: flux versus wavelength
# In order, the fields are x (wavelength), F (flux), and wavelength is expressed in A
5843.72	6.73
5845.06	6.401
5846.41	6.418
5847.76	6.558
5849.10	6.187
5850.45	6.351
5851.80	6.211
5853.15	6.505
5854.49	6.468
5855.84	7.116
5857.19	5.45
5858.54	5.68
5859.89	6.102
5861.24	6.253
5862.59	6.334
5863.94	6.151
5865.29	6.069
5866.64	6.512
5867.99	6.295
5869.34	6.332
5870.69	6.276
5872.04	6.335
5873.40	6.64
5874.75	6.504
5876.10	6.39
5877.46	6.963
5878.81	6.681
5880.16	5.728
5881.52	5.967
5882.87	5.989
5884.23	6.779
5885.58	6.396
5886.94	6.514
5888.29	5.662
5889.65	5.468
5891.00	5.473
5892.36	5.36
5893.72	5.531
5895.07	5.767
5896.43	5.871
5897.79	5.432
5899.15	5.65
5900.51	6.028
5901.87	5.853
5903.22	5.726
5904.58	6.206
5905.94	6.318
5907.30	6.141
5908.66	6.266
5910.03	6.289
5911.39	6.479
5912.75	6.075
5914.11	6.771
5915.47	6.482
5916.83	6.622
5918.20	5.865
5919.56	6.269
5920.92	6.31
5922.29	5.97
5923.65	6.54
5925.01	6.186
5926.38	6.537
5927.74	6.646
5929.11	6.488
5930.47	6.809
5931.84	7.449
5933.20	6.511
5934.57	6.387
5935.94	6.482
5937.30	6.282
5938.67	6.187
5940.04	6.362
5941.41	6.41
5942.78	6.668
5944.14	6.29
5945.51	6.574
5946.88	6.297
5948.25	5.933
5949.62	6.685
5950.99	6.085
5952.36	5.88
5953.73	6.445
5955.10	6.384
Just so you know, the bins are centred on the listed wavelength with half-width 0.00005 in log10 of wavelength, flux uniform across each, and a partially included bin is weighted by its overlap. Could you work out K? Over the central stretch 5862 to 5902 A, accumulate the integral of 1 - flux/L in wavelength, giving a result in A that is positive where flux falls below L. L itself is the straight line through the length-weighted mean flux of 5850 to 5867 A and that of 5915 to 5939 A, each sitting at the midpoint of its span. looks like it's 1.3 A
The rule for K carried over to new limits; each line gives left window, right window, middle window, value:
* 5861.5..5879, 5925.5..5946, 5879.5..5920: 2.7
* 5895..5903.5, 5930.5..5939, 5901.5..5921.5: -0.7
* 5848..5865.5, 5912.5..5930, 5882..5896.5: 1.0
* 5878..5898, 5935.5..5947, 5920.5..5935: -0.6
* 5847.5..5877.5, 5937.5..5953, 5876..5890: 0.2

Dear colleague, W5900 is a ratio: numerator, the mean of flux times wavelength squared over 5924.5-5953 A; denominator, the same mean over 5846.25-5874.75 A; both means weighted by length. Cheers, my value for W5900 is 1.05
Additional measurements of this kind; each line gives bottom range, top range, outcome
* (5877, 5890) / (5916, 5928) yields 1.03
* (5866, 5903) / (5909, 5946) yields 1.07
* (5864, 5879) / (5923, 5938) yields 1.04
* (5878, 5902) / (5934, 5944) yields 1.10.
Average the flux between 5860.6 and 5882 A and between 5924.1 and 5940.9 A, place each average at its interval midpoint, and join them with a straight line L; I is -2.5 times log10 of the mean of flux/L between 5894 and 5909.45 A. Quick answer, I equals 0.09 mag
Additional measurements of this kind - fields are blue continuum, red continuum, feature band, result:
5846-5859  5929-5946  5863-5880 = -0.009 mag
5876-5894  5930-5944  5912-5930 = 0.003 mag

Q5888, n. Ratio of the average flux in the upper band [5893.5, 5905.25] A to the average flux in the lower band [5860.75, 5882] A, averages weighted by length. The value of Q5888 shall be 0.91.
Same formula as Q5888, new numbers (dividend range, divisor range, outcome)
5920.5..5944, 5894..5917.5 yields 1.06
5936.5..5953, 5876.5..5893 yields 1.04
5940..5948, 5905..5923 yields 1.02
